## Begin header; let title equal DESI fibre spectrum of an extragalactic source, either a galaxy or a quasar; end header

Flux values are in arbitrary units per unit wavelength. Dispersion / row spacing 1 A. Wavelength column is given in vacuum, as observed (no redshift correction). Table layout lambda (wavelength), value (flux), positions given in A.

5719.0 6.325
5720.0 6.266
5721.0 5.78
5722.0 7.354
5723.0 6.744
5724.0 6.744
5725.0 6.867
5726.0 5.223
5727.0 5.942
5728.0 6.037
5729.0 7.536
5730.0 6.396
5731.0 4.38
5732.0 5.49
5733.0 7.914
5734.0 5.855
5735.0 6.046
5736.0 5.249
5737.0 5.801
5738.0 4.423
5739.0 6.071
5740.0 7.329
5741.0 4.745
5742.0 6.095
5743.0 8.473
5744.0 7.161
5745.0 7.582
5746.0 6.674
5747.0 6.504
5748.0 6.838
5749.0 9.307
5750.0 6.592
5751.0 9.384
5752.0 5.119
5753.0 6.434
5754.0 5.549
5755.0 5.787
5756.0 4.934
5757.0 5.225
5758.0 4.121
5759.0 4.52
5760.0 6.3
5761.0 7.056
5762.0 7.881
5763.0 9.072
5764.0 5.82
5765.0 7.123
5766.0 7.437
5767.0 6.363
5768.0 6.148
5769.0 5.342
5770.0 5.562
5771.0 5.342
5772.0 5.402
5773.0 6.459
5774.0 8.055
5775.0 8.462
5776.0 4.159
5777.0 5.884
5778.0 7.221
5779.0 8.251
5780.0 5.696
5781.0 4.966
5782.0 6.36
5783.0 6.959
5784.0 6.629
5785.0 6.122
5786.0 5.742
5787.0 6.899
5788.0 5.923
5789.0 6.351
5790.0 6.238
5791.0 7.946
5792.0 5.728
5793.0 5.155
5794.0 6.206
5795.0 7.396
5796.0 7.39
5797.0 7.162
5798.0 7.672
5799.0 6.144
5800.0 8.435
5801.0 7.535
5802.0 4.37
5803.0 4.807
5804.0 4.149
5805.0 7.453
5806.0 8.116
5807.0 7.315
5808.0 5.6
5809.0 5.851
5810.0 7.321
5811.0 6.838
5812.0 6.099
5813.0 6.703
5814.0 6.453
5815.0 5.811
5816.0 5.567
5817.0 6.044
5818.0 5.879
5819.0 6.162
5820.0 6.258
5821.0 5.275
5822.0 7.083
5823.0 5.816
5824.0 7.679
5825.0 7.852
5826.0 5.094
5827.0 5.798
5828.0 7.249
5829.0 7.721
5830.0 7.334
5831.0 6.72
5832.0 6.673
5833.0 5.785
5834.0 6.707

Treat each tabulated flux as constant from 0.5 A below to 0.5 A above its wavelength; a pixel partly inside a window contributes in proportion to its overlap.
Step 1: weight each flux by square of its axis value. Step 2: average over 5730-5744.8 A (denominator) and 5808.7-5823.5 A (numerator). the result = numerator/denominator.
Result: 1.0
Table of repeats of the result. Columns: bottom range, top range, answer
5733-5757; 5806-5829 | 1.02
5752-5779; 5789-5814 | 1.07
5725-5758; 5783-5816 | 1.05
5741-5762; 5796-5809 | 1.03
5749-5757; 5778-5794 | 1.01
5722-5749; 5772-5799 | 1.04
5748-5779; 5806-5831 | 1.03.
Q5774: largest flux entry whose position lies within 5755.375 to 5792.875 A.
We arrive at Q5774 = 9.072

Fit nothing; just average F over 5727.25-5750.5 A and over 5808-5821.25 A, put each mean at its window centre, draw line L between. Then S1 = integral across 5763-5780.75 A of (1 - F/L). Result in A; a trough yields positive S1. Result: -0.34 A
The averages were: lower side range 6.45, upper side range 6.17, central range 6.45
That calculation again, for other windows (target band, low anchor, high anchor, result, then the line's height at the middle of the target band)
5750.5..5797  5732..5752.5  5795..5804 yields 1.7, 6.61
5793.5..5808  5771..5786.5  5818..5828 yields -0.7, 6.37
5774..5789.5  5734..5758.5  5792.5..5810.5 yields 0.1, 6.47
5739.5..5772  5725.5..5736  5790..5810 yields -1.3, 6.23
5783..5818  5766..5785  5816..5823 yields -1.6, 6.17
